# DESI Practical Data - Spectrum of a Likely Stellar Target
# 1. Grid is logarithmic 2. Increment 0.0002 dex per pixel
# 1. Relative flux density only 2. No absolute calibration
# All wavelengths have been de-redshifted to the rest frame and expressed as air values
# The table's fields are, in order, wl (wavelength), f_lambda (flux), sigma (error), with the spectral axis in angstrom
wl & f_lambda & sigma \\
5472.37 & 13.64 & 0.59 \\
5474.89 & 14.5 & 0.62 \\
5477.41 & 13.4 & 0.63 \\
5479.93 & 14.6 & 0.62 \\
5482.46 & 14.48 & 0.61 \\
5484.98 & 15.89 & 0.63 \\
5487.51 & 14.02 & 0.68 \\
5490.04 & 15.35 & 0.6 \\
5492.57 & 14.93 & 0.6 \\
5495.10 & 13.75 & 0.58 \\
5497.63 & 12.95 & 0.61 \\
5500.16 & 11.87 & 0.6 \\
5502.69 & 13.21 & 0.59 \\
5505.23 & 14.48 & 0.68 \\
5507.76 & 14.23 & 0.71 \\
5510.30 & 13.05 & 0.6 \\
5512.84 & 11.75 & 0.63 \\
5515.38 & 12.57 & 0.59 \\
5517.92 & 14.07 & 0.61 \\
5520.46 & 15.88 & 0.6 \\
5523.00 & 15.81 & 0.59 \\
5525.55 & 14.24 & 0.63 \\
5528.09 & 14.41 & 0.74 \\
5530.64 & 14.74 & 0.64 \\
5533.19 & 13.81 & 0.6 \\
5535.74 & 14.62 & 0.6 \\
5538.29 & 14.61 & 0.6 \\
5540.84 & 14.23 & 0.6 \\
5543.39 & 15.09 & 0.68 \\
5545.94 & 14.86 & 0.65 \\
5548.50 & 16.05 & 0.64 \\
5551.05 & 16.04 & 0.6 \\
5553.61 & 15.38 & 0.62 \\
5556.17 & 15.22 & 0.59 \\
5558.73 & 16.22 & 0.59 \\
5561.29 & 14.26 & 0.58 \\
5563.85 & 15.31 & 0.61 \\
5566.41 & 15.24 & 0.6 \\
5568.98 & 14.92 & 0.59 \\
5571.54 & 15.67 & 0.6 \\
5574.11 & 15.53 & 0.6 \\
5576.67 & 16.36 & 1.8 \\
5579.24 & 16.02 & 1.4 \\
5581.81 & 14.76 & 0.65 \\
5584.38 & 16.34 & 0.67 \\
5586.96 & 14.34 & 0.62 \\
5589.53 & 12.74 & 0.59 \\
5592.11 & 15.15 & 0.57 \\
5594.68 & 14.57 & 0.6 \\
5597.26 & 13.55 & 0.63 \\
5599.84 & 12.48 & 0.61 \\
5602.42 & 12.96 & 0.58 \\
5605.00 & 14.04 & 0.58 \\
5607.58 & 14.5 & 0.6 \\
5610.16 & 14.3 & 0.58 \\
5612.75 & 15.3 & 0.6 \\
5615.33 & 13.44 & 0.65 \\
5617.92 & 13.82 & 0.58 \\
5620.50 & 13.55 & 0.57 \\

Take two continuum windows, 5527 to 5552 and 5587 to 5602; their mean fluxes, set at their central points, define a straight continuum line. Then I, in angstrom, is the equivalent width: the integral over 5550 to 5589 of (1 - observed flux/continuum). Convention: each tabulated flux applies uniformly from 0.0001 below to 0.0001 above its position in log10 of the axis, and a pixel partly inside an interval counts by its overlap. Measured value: -3.2 angstrom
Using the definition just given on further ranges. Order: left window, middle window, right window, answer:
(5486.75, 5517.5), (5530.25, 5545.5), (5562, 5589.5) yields -0.15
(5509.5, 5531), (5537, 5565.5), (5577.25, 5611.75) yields -2.09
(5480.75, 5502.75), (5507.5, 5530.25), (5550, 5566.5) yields 0.95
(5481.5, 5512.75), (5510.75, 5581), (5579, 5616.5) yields -4.06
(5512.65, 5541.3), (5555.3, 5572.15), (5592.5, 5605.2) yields -1.57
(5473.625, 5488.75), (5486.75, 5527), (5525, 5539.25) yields 1.56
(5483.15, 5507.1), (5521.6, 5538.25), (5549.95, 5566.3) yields 0.20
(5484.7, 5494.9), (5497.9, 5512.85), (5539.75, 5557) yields 1.74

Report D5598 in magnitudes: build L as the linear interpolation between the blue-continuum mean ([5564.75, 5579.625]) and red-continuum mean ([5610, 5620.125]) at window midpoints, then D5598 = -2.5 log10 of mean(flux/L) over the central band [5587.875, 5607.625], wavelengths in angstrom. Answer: 0.08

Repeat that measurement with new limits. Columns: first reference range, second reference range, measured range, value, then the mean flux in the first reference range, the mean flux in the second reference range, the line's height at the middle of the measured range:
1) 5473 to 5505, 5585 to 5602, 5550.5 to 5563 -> -0.11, 14.1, 13.9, 13.9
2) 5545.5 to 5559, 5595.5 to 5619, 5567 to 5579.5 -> -0.05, 15.6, 13.8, 14.9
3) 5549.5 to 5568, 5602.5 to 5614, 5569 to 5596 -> -0.02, 15.4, 14.4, 14.9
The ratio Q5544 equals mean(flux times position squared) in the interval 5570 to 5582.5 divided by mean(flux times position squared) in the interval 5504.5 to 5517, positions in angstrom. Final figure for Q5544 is 1.2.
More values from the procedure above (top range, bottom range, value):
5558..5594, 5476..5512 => 1.12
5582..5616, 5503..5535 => 1.04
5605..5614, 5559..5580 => 0.96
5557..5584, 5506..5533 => 1.12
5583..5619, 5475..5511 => 1.04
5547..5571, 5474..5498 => 1.10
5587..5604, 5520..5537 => 0.95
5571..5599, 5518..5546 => 1.03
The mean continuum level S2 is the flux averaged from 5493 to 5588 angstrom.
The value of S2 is 14.7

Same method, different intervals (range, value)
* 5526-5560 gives 15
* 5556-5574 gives 15.3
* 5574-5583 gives 15.7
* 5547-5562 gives 15.6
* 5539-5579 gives 15.4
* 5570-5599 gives 15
